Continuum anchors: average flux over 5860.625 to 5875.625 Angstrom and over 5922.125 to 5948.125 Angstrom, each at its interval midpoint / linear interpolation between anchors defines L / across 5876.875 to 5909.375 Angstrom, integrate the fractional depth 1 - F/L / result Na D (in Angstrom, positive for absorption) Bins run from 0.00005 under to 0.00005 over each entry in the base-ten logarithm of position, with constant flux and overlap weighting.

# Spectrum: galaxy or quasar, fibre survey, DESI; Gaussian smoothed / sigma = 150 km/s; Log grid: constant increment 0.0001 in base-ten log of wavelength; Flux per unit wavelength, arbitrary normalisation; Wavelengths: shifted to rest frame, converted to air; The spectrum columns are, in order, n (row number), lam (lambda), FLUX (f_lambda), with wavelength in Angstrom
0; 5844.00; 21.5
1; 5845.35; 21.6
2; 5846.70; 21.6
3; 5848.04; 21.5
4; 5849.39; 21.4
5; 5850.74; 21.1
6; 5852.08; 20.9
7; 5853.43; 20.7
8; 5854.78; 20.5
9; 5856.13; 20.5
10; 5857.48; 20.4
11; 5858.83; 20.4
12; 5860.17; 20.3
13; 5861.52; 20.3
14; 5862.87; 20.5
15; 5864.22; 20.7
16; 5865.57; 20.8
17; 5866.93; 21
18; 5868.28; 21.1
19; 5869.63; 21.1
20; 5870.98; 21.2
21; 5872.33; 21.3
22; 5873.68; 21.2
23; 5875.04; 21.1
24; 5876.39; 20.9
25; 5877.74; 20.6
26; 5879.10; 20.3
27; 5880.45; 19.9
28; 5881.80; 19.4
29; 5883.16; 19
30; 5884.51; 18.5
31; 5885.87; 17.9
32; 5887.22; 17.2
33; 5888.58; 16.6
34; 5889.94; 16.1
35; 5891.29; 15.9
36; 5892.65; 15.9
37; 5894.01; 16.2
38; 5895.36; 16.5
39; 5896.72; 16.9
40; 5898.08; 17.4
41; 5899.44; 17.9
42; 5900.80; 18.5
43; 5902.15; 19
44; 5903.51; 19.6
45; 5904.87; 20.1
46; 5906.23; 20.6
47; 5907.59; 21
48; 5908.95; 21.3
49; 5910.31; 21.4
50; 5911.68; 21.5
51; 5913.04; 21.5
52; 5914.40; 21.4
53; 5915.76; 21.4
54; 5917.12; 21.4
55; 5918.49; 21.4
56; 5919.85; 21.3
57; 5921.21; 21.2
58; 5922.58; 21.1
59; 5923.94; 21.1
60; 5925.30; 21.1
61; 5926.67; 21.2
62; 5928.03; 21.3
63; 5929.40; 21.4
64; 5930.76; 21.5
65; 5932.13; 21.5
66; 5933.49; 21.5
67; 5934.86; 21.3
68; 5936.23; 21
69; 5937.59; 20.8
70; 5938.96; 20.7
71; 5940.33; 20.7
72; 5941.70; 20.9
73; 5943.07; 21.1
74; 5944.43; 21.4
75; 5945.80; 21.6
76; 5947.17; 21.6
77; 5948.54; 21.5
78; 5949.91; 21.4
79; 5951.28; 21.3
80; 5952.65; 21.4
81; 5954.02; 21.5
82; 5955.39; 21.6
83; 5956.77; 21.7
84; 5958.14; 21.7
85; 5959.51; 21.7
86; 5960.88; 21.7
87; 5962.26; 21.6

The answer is 4.03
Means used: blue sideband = 20.9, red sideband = 21.2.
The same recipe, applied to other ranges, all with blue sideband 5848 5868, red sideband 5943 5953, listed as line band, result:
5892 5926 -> 2.0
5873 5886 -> 0.6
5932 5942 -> 0.2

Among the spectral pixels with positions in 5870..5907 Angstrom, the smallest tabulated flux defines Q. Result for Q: 15.9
